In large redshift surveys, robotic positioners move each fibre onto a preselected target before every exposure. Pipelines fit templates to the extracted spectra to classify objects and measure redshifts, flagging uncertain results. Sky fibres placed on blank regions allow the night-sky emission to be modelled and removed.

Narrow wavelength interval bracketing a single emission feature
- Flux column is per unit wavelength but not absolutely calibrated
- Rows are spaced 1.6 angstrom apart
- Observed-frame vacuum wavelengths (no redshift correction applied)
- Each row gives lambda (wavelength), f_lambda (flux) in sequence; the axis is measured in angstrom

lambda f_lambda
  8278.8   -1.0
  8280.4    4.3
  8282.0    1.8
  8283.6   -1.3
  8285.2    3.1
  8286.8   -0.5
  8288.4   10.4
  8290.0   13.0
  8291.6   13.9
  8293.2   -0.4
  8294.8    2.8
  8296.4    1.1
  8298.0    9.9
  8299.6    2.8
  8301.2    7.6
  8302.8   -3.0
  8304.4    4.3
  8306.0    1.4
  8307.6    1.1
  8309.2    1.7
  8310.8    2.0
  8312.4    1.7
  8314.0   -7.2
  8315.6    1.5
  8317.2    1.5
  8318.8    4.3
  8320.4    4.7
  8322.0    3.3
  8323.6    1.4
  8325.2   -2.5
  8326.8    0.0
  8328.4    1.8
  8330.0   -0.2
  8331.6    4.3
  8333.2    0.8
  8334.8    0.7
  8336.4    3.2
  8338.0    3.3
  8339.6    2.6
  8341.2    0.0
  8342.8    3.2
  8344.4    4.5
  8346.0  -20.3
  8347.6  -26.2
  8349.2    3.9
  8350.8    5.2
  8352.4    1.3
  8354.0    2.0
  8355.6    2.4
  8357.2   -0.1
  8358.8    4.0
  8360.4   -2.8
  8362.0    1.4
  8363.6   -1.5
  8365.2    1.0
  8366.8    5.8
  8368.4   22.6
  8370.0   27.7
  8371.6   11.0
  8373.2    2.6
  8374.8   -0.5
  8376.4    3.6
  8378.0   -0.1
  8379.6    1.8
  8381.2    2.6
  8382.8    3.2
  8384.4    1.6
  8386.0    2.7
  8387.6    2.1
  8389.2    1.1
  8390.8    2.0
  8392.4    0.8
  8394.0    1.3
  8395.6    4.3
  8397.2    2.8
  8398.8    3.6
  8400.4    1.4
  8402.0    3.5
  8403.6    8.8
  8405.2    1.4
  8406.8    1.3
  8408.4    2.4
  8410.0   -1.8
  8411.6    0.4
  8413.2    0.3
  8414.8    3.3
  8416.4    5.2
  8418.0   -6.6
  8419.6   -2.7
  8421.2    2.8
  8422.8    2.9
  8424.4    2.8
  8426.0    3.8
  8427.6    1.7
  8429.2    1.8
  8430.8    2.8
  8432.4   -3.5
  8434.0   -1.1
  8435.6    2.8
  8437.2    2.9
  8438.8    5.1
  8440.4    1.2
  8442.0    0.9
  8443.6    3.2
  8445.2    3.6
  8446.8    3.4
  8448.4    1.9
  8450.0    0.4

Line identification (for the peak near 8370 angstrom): H-beta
